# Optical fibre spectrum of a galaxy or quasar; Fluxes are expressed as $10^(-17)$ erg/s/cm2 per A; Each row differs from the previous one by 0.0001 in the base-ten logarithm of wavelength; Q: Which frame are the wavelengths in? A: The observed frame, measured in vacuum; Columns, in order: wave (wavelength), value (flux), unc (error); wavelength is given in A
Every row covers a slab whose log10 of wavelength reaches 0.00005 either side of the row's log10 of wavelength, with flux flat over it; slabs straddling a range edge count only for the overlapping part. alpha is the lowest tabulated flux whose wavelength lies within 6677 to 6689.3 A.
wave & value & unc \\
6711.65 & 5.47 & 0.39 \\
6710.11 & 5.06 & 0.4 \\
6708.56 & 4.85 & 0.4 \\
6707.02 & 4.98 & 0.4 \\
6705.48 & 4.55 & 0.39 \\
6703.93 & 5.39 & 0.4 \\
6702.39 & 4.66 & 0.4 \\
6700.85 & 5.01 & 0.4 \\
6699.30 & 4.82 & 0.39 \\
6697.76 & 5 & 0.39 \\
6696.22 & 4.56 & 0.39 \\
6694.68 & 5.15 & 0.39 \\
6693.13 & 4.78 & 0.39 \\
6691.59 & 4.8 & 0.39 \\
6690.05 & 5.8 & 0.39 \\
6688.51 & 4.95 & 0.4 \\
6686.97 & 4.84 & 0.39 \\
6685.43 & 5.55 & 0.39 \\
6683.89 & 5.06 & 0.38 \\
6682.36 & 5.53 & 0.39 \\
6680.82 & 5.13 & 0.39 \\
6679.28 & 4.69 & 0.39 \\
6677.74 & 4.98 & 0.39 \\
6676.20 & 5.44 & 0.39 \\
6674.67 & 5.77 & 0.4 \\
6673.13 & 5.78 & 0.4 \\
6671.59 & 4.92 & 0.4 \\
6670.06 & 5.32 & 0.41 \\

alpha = 4.69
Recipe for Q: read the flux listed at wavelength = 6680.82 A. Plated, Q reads 5.13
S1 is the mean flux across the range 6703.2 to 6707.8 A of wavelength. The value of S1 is 4.97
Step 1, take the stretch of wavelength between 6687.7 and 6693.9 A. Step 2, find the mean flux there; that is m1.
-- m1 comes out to 5.08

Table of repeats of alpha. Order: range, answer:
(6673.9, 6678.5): 4.98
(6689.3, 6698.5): 4.56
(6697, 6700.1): 4.82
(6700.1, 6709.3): 4.55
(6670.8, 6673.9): 4.92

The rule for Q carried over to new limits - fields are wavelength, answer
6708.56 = 4.85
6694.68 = 5.15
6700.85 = 5.01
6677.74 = 4.98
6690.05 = 5.8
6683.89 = 5.06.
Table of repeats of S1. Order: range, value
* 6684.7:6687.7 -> 5.19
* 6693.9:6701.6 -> 4.9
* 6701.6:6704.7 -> 5.04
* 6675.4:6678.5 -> 5.23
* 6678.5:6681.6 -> 4.9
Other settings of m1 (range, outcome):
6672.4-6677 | 5.66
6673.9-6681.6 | 5.2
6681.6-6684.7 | 5.31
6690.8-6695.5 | 4.9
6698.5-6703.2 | 4.84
